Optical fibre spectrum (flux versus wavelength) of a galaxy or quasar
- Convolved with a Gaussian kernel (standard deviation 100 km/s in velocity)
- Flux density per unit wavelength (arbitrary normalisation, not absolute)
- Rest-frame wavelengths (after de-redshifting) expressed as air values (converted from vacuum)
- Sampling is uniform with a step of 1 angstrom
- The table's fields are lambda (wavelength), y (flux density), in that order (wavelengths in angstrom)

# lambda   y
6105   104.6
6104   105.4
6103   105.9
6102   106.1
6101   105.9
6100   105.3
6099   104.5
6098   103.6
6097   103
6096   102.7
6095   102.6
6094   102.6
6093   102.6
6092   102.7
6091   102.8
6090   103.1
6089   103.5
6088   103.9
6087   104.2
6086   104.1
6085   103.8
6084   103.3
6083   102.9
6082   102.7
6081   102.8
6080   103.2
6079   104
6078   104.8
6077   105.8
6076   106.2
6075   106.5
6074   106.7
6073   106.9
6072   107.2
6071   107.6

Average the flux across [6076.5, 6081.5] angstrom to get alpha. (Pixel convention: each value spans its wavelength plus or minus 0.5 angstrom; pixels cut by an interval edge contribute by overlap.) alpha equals 104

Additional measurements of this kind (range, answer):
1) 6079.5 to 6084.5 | 103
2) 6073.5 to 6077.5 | 106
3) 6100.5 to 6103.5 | 106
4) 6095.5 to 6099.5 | 103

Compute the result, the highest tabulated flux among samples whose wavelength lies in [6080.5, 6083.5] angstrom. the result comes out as 102.9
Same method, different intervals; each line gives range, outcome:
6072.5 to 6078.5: 106.9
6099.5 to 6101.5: 105.9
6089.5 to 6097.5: 103.1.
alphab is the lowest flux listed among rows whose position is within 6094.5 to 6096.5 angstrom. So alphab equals 102.6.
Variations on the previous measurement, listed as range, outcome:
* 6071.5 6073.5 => 106.9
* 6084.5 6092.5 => 102.7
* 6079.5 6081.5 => 102.8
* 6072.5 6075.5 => 106.5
